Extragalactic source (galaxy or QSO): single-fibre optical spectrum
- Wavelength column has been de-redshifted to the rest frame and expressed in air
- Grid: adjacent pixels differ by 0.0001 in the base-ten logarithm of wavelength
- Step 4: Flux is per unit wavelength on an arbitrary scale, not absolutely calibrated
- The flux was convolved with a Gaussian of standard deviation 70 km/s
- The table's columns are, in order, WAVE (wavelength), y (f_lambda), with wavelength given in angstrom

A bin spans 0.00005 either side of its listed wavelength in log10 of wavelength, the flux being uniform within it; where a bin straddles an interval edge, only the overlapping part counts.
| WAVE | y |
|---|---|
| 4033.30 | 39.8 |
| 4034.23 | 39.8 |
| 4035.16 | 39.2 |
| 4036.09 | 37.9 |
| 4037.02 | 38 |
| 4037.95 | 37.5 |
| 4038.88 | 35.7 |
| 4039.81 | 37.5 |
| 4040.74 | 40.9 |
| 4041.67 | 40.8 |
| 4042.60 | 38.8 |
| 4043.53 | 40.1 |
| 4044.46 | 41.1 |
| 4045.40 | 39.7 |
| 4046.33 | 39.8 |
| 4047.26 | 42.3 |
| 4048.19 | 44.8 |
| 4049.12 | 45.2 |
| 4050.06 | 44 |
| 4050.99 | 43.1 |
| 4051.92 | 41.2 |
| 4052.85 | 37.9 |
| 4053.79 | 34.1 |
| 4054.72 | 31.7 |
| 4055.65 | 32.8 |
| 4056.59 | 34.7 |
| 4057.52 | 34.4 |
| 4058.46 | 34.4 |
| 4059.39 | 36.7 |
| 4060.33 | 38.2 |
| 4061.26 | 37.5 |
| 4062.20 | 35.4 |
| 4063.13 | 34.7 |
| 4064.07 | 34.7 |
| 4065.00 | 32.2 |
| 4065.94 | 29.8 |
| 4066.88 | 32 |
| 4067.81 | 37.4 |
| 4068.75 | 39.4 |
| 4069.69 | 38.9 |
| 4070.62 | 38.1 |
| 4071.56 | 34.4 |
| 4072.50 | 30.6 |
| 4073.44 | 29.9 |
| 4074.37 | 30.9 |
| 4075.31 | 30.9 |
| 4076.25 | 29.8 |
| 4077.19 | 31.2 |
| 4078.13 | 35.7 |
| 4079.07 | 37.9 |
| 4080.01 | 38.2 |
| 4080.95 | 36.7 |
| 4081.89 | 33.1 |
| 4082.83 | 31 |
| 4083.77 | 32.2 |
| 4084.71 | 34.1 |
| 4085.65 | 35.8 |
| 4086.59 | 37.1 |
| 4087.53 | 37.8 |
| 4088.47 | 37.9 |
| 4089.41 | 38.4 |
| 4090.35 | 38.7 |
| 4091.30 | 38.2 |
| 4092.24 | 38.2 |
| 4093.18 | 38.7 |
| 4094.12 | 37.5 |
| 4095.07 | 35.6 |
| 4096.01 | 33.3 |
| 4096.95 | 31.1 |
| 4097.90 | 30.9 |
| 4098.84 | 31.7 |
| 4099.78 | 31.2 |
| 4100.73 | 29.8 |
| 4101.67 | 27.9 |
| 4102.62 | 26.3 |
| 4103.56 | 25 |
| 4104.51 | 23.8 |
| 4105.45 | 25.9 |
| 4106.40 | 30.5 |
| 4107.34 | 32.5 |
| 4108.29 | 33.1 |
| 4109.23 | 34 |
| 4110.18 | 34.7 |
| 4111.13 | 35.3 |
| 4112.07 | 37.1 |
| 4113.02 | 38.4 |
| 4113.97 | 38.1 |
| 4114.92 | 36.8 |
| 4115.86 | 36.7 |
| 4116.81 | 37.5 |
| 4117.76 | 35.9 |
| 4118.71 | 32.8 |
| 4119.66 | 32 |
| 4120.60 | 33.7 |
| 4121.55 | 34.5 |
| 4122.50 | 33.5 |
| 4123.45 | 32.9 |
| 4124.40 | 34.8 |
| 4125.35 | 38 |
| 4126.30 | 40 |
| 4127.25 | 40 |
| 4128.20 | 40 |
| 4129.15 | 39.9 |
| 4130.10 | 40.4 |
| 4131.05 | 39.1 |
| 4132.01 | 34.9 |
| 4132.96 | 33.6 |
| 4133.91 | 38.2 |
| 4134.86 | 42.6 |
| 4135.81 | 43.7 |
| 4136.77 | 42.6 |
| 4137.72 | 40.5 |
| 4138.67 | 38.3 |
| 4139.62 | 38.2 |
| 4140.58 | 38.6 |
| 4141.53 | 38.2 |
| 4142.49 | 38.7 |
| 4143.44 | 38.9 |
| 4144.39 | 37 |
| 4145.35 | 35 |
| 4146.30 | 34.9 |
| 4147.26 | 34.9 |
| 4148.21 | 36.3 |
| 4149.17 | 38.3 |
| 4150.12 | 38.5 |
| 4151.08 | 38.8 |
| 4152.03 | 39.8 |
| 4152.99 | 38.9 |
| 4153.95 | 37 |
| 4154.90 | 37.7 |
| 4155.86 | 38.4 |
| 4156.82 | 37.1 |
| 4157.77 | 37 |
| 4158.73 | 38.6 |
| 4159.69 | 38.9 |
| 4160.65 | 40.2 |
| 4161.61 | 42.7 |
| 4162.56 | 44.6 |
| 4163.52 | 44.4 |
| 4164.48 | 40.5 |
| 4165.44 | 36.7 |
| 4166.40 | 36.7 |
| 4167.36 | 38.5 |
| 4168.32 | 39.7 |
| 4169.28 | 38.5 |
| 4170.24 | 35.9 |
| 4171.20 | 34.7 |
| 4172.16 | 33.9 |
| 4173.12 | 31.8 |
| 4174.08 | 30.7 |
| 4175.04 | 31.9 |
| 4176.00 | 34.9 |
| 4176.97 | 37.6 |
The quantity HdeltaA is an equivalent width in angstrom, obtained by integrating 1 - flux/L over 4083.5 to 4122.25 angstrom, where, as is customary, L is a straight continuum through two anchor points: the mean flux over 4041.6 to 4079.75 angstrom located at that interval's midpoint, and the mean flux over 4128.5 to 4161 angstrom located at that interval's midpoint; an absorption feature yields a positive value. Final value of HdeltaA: 3.6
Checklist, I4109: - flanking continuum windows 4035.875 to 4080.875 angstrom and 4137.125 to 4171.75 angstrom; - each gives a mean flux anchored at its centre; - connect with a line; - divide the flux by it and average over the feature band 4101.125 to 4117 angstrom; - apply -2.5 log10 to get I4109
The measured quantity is 0.16 mag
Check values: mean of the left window 36.7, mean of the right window 38.4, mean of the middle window 32.5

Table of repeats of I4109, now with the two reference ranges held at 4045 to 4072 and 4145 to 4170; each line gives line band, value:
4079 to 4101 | 0.073 mag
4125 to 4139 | -0.035 mag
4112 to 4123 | 0.074 mag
